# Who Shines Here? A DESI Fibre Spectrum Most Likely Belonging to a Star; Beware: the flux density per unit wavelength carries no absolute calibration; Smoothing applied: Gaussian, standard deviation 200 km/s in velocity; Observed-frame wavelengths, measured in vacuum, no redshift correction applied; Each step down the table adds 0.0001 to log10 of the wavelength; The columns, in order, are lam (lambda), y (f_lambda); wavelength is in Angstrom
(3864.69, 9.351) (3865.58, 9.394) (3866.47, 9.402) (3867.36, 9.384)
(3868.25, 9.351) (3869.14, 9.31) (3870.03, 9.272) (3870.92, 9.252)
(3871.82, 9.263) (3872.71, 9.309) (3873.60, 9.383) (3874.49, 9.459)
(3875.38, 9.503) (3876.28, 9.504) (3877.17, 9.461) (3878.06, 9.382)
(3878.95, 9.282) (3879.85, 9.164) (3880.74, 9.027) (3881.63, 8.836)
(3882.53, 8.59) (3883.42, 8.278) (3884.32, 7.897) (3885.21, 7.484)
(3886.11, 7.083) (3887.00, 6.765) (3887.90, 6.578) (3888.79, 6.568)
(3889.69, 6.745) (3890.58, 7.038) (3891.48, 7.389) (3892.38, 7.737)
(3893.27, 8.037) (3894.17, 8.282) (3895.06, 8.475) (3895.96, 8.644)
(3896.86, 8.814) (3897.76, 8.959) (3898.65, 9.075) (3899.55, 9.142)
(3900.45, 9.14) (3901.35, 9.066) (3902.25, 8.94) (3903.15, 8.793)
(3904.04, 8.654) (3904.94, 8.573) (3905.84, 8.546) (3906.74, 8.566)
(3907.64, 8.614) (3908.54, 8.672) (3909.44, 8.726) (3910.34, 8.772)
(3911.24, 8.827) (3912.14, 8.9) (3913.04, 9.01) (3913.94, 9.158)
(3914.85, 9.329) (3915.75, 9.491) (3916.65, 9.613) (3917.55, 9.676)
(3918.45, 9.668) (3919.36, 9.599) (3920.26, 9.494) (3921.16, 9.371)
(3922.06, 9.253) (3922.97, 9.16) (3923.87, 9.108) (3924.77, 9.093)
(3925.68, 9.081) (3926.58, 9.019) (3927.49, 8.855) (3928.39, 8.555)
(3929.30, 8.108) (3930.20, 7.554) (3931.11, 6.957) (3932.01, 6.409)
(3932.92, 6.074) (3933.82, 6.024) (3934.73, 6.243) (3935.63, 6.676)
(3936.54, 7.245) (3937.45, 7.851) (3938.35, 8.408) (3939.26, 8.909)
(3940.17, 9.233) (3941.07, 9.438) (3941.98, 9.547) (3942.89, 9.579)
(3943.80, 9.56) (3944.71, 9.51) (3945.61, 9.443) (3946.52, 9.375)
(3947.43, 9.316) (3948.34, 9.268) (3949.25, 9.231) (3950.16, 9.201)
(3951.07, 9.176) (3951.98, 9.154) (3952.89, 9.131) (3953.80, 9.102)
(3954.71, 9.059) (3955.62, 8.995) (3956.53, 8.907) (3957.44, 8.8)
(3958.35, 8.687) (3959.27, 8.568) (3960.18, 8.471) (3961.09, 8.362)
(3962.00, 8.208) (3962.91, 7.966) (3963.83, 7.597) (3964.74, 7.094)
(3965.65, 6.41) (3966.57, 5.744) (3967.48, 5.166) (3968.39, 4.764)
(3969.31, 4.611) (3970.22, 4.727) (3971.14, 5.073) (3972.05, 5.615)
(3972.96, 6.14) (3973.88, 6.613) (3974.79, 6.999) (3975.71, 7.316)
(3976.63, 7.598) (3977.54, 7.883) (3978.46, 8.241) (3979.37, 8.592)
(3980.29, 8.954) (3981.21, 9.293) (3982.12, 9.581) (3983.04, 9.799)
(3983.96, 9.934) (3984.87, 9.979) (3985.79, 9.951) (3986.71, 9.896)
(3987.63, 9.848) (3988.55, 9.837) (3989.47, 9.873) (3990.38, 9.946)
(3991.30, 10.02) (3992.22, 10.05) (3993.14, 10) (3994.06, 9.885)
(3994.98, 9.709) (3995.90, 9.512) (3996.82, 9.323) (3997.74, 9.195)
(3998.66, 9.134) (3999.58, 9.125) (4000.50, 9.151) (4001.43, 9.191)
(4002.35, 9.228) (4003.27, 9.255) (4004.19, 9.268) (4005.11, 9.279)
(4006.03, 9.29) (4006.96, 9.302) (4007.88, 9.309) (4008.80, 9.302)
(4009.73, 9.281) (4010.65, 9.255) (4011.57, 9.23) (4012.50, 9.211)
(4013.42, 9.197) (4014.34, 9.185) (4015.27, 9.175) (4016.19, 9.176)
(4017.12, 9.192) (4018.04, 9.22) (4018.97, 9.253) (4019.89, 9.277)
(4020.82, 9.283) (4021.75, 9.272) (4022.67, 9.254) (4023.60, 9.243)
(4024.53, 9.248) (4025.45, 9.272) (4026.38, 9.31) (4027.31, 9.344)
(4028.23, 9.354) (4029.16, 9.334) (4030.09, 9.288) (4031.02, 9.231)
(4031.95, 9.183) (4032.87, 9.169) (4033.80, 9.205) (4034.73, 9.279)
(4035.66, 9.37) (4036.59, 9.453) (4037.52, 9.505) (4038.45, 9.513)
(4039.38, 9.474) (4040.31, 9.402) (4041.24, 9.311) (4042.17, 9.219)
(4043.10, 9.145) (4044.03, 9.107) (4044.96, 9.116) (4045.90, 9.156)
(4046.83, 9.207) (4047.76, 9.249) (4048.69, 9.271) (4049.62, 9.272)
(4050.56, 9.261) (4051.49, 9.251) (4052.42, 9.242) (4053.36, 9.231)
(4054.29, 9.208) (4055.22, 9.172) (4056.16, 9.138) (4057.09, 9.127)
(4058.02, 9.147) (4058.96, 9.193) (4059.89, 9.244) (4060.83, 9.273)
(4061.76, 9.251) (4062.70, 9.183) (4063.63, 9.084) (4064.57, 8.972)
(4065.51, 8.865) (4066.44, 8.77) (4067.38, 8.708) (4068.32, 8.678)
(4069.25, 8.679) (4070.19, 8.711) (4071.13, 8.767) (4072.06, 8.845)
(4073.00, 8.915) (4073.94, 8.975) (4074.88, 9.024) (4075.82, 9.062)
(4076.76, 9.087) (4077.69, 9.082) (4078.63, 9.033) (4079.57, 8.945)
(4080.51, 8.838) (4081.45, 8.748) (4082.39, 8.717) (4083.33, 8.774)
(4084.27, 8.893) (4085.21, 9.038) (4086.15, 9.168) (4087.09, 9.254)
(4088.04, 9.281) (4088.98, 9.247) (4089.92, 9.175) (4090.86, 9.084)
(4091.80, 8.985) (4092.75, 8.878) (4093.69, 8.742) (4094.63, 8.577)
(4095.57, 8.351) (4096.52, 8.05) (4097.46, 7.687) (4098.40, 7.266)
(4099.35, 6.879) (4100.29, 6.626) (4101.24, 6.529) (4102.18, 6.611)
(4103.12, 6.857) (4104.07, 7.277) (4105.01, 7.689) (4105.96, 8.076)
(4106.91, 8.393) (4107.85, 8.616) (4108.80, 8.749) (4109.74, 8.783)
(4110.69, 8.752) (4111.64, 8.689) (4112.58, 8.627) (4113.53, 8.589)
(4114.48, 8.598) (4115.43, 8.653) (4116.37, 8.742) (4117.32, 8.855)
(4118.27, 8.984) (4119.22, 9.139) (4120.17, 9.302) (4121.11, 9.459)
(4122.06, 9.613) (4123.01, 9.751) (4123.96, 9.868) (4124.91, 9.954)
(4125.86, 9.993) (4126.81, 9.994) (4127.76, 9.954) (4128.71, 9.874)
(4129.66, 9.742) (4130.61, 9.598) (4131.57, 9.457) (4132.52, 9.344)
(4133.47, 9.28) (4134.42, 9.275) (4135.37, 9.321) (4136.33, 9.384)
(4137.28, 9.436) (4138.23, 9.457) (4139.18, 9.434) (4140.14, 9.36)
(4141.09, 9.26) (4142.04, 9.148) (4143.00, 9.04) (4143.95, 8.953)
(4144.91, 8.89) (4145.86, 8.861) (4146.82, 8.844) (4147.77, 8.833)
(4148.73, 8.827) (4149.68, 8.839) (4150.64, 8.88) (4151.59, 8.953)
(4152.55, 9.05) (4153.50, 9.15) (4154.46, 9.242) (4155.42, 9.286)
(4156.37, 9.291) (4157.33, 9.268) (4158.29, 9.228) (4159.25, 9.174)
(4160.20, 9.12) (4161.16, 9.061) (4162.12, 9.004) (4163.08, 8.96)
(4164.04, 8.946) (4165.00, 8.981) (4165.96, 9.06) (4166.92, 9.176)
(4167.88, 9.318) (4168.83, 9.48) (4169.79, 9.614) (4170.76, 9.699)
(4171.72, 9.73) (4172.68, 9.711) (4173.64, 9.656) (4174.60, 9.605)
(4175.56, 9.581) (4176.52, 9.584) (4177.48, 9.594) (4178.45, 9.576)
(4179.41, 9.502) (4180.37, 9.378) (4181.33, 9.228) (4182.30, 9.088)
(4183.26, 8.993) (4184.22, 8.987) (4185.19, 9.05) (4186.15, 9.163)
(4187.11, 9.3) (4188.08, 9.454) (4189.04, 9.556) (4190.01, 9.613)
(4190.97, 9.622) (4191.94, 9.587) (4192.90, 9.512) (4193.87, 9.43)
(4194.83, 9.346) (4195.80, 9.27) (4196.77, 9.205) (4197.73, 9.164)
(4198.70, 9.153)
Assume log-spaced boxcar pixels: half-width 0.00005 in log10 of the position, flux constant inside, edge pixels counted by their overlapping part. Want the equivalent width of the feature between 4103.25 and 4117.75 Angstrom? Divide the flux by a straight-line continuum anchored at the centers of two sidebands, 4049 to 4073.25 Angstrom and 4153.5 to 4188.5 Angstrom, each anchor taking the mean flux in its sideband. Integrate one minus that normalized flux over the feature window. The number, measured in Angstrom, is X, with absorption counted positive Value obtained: 1.15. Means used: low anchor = 9.05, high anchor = 9.3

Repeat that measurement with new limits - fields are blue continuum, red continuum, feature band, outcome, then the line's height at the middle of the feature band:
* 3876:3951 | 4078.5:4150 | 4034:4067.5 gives -1.7 Angstrom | 8.75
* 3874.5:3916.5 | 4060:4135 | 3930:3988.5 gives 3.6 Angstrom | 8.62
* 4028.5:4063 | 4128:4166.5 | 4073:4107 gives 3.0 Angstrom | 9.22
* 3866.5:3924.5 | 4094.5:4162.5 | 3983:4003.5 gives -2.0 Angstrom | 8.8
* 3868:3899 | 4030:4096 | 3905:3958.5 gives -0.7 Angstrom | 8.64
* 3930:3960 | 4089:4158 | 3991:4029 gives -3.1 Angstrom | 8.64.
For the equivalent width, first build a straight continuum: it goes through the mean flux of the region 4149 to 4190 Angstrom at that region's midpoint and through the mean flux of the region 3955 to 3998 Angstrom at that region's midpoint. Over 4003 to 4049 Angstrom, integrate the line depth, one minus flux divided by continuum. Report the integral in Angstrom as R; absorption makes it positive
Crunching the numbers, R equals -4.1 Angstrom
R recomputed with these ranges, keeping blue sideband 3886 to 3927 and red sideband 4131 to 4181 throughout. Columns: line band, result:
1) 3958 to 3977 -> 4.5 Angstrom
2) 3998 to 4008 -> -0.4 Angstrom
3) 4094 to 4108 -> 2.4 Angstrom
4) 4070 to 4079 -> 0.1 Angstrom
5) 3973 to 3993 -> -0.4 Angstrom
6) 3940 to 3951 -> -0.8 Angstrom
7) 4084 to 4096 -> 0.2 Angstrom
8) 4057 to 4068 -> 0.0 Angstrom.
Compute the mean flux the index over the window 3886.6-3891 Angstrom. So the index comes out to 6.74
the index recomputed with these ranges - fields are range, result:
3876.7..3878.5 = 9.45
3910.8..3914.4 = 8.96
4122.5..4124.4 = 9.8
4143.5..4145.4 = 8.91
